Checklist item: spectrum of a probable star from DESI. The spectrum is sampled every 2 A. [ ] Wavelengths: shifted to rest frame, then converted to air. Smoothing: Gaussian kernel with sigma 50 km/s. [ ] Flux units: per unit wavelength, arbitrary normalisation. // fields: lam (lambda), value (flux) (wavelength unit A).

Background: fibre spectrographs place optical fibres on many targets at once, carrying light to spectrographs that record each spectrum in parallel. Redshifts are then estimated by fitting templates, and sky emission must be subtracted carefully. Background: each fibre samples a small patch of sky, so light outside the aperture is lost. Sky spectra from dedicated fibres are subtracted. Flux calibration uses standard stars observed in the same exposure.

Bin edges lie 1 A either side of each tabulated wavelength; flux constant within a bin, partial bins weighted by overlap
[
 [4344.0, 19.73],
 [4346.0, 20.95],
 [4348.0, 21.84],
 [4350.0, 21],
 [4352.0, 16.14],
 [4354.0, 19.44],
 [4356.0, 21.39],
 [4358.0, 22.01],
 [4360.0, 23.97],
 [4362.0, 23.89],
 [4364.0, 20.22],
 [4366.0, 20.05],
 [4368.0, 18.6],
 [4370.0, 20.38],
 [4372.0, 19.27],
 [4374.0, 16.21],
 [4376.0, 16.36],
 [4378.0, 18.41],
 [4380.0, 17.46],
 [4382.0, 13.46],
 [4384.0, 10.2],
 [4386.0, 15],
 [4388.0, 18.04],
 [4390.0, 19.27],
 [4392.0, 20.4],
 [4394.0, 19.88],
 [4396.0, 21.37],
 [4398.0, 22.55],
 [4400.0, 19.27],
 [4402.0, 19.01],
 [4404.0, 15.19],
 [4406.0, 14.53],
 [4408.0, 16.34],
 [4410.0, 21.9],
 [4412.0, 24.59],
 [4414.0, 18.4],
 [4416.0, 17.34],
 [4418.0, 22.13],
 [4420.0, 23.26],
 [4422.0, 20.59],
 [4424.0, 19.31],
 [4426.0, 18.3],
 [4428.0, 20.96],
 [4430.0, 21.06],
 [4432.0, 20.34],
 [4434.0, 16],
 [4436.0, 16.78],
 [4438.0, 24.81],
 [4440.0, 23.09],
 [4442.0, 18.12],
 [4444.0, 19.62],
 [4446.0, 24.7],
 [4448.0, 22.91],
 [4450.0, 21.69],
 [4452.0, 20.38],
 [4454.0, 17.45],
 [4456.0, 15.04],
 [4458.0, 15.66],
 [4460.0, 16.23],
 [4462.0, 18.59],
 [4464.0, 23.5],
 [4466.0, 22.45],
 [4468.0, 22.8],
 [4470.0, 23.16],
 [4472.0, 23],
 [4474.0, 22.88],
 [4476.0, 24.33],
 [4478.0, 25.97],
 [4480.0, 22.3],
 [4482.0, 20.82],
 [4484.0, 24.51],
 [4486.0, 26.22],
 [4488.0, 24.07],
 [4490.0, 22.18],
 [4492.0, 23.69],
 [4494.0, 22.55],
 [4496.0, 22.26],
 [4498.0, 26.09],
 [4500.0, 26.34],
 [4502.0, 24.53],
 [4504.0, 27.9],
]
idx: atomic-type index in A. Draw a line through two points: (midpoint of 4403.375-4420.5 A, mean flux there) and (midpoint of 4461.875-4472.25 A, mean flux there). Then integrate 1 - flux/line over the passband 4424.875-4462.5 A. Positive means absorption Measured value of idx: 2.70 A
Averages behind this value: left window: 19.3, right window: 22.5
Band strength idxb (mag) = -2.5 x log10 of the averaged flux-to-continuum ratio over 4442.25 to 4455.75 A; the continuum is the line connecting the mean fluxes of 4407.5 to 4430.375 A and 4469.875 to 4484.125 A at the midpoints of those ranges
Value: 0.07 mag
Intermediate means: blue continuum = 20.4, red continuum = 23.3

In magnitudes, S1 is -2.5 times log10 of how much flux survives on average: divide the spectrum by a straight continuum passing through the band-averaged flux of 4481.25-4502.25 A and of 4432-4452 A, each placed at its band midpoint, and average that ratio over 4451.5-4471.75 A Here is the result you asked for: 0.13 mag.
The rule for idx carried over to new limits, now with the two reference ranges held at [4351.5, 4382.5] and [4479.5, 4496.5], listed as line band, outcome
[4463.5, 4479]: -0.6 A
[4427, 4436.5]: 1.0 A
